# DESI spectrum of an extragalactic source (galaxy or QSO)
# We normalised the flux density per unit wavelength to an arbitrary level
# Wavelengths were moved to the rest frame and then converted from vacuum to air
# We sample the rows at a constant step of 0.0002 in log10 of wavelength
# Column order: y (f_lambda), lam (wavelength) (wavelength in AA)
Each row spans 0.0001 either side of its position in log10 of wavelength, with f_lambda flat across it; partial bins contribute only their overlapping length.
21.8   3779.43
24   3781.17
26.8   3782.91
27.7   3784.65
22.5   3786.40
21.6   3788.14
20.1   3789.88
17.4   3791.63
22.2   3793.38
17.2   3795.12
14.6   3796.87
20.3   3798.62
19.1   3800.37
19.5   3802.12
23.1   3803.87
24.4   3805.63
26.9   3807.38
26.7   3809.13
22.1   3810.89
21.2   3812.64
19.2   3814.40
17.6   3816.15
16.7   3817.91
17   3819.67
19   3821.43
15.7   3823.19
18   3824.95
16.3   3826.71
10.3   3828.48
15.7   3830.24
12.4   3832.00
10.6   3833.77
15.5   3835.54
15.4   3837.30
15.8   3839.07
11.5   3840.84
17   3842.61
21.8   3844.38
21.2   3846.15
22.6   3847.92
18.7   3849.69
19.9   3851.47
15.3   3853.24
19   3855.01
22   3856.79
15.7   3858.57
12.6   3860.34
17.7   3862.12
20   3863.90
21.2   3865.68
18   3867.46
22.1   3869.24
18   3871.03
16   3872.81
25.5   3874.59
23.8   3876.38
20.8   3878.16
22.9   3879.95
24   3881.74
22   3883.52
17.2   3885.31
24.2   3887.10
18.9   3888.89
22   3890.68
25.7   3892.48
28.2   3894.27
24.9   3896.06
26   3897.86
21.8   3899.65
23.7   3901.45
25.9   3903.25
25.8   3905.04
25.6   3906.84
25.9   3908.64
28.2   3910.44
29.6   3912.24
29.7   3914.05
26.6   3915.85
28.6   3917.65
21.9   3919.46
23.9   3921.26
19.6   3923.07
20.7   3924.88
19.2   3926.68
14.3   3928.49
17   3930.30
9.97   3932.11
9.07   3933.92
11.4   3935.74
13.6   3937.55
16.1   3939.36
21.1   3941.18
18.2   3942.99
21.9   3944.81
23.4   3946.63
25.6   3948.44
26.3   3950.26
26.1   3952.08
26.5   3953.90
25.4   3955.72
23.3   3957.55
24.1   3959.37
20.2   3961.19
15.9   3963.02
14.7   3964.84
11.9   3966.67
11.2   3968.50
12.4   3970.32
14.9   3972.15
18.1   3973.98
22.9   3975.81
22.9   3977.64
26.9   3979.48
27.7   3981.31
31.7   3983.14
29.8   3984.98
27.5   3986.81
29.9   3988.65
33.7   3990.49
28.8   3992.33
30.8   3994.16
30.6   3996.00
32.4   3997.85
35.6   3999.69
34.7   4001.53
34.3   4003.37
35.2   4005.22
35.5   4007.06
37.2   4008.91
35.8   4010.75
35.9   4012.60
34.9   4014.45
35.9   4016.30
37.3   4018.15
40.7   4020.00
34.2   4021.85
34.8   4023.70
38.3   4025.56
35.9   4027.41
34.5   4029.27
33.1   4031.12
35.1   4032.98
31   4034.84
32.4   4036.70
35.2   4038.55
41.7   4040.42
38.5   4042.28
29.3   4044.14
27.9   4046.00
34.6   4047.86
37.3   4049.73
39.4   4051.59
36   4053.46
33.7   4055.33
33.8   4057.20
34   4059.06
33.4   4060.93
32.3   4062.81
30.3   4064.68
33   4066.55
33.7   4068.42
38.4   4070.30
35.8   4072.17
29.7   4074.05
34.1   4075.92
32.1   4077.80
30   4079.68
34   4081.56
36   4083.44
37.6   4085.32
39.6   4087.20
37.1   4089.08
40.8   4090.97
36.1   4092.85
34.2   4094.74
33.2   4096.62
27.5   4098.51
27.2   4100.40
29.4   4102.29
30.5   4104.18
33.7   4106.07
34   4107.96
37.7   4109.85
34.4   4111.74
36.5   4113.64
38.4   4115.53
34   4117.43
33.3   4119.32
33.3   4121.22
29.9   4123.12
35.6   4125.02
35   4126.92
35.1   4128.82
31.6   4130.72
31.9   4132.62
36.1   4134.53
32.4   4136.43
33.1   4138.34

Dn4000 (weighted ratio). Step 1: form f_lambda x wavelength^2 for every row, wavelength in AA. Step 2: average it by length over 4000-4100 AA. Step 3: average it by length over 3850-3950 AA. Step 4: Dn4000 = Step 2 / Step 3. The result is 1.77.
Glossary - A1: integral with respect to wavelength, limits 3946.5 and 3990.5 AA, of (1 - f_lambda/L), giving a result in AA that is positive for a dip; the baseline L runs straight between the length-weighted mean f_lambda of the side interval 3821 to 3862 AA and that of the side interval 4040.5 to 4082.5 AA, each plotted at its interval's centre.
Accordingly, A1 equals 6.4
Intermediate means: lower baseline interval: 16.6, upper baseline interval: 33.9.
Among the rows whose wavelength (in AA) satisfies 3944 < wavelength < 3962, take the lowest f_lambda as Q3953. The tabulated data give 20.2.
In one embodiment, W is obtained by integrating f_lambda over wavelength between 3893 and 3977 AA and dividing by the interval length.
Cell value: 21.1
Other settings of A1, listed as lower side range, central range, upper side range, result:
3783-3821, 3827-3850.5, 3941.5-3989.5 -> 5.74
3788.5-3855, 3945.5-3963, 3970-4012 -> 1.89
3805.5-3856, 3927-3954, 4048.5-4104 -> 7.26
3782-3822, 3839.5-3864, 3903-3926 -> 5.19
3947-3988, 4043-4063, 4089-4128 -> -3.19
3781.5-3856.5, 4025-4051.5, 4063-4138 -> -3.57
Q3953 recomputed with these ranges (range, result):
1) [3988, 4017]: 28.8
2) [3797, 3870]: 10.3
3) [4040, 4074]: 27.9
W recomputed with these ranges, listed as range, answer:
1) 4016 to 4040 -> 35.4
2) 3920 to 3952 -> 18.6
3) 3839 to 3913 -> 21.5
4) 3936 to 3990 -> 21.7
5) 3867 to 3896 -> 22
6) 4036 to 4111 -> 34.1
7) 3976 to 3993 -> 28.5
